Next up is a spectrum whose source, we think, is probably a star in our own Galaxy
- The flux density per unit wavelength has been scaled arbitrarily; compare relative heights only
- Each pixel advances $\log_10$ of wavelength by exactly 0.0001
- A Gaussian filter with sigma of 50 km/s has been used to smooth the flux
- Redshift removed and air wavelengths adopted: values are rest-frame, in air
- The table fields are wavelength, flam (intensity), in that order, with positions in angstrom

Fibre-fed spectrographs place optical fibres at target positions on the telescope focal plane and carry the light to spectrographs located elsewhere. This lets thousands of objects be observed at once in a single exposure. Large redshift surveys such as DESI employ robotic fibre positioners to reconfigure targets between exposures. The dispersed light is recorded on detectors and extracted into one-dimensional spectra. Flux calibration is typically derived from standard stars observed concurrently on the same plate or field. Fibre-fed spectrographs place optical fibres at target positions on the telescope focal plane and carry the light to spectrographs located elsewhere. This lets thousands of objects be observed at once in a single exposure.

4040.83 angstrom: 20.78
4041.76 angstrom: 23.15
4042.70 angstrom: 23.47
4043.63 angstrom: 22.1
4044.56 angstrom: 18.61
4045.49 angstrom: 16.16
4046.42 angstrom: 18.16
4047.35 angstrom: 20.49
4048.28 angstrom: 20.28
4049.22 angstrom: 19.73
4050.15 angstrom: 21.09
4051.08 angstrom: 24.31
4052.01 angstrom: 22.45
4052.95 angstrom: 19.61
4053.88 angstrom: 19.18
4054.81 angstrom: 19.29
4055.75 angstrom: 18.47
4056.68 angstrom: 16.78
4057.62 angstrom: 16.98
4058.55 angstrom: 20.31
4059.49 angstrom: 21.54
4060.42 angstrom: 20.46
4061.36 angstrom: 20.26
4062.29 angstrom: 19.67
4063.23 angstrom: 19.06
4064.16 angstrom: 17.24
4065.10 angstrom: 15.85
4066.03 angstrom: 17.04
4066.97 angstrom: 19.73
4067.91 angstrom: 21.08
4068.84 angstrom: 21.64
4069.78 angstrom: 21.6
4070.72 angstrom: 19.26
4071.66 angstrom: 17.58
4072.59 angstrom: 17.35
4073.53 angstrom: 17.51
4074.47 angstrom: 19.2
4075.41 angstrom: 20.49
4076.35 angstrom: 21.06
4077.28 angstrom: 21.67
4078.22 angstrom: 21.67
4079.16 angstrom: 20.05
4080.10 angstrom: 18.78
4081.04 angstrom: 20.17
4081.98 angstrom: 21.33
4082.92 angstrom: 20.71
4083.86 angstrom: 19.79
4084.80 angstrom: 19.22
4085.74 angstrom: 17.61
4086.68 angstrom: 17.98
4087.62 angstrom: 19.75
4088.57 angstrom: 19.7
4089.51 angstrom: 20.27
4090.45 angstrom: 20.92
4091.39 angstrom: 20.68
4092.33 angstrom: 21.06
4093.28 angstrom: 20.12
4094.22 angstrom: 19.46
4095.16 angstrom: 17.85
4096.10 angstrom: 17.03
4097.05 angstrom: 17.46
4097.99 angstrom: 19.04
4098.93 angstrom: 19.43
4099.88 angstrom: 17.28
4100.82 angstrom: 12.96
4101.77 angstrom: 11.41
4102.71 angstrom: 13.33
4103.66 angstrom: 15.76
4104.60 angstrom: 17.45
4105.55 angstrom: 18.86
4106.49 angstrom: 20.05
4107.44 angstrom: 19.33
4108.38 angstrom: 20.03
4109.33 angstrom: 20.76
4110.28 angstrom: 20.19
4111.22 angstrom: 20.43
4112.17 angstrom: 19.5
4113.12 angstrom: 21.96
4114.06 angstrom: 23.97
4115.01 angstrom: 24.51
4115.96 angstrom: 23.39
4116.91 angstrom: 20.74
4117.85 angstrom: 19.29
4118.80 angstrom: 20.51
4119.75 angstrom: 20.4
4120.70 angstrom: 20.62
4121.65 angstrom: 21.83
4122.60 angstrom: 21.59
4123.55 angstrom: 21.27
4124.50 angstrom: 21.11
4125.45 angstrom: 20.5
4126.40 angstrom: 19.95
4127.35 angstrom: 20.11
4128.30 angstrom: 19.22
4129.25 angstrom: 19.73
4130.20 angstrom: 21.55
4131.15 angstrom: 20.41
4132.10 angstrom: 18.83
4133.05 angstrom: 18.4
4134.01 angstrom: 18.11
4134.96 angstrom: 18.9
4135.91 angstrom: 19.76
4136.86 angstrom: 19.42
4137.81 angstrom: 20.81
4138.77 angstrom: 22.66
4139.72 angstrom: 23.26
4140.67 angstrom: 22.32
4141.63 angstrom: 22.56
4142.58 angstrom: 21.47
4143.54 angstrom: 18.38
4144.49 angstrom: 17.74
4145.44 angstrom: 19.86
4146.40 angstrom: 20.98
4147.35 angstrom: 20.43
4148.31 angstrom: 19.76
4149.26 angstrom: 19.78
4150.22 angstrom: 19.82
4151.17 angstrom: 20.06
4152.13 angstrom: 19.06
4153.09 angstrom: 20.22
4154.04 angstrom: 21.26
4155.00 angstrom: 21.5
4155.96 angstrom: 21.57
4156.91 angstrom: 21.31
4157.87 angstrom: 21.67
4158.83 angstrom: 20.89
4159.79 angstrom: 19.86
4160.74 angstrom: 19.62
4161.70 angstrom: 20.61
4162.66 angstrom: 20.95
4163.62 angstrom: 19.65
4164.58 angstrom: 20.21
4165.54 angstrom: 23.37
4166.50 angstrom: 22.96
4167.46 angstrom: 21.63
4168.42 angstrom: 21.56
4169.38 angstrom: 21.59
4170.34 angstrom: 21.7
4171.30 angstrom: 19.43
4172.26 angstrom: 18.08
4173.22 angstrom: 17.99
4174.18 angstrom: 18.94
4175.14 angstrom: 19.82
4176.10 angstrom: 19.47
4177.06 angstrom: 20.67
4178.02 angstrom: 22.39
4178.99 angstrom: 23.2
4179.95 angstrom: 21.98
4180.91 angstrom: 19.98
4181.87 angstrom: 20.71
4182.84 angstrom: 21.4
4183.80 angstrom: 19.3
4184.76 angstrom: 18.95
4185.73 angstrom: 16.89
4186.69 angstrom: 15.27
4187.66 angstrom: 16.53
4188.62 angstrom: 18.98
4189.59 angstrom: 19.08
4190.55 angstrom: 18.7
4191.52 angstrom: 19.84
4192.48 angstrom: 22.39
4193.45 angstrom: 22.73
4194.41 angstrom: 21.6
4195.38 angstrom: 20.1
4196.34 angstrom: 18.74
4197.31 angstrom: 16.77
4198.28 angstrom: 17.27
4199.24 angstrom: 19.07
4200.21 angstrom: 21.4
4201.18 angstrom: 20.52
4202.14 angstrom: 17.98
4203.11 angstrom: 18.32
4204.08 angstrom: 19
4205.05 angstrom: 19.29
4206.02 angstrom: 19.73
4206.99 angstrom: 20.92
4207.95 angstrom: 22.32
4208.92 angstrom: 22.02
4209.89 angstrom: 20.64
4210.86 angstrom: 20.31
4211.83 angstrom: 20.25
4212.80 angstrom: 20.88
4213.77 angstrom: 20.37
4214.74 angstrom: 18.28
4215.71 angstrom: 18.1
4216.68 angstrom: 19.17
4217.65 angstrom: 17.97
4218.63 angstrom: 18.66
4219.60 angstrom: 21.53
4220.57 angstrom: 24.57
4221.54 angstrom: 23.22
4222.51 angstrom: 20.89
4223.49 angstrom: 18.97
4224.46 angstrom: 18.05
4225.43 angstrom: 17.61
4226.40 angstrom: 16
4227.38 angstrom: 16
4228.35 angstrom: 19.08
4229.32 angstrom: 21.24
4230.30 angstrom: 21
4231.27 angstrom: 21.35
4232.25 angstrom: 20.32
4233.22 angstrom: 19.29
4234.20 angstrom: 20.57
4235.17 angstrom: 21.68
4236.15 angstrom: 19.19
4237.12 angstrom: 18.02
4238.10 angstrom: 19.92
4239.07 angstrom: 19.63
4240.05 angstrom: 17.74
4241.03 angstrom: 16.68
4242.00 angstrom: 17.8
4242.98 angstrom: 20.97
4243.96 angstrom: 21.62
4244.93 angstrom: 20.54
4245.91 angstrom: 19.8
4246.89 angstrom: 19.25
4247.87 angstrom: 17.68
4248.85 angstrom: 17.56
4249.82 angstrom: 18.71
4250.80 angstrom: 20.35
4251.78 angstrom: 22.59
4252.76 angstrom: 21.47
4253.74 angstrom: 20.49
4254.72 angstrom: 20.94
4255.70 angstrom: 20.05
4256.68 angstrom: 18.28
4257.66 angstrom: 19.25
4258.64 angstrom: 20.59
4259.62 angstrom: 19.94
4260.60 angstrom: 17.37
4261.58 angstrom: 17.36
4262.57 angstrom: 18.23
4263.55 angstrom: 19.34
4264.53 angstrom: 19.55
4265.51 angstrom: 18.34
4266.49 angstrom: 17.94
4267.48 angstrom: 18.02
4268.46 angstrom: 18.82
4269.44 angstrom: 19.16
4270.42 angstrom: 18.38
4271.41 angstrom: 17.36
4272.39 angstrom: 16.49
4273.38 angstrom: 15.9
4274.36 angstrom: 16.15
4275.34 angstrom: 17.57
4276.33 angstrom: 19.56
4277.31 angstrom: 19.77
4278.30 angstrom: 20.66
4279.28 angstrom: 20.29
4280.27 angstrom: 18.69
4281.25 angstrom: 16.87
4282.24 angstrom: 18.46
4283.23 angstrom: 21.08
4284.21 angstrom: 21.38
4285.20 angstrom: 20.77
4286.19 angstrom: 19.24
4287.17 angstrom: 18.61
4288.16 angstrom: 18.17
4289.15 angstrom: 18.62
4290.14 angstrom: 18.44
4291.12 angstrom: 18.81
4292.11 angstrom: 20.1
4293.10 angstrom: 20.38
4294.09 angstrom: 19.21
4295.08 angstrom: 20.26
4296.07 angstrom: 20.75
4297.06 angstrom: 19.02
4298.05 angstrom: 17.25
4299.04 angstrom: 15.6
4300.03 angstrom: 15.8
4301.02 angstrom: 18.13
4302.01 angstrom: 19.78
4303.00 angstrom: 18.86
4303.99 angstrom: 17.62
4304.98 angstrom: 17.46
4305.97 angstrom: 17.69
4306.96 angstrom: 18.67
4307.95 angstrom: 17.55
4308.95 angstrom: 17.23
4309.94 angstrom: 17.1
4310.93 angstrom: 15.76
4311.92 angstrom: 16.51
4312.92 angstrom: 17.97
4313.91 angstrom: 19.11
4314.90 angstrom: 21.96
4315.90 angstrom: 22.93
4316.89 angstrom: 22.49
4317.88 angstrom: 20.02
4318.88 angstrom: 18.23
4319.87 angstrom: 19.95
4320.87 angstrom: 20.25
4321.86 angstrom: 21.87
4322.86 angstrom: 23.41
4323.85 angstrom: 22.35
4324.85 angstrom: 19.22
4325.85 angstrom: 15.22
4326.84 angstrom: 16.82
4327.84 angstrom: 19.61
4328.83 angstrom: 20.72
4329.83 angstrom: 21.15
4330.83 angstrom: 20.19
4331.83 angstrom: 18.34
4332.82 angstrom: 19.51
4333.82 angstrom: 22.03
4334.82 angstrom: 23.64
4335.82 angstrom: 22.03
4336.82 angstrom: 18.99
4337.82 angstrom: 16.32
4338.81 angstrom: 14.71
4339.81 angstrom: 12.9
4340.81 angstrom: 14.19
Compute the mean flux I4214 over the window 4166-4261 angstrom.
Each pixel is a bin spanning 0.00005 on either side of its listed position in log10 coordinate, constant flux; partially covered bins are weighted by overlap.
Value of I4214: 19.8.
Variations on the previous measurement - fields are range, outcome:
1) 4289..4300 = 18.8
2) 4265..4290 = 18.6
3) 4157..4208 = 20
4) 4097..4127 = 19.6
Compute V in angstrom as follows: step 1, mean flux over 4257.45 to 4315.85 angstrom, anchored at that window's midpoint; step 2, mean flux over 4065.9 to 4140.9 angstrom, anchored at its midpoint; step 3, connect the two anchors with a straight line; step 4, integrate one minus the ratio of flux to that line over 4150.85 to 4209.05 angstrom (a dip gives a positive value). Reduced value -2.7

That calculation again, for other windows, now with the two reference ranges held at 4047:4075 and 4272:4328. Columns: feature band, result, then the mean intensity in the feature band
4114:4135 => -1.39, 20.6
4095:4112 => 1.45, 17.7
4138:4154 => -1.05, 20.5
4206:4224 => -1.28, 20.5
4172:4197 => -0.73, 19.8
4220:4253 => -1.06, 19.7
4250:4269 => -0.40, 19.4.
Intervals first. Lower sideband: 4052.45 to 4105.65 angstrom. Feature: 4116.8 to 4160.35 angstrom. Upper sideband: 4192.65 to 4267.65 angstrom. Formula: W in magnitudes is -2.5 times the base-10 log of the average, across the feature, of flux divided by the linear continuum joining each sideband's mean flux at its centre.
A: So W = -0.068 mag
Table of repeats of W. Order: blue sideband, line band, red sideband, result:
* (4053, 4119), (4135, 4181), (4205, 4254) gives -0.06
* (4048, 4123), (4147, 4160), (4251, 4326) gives -0.06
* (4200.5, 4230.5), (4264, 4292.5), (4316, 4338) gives 0.07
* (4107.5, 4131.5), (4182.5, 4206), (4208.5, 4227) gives 0.05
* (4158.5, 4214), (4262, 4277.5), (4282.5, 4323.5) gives 0.07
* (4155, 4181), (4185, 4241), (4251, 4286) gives 0.03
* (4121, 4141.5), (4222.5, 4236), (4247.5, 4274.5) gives -0.01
